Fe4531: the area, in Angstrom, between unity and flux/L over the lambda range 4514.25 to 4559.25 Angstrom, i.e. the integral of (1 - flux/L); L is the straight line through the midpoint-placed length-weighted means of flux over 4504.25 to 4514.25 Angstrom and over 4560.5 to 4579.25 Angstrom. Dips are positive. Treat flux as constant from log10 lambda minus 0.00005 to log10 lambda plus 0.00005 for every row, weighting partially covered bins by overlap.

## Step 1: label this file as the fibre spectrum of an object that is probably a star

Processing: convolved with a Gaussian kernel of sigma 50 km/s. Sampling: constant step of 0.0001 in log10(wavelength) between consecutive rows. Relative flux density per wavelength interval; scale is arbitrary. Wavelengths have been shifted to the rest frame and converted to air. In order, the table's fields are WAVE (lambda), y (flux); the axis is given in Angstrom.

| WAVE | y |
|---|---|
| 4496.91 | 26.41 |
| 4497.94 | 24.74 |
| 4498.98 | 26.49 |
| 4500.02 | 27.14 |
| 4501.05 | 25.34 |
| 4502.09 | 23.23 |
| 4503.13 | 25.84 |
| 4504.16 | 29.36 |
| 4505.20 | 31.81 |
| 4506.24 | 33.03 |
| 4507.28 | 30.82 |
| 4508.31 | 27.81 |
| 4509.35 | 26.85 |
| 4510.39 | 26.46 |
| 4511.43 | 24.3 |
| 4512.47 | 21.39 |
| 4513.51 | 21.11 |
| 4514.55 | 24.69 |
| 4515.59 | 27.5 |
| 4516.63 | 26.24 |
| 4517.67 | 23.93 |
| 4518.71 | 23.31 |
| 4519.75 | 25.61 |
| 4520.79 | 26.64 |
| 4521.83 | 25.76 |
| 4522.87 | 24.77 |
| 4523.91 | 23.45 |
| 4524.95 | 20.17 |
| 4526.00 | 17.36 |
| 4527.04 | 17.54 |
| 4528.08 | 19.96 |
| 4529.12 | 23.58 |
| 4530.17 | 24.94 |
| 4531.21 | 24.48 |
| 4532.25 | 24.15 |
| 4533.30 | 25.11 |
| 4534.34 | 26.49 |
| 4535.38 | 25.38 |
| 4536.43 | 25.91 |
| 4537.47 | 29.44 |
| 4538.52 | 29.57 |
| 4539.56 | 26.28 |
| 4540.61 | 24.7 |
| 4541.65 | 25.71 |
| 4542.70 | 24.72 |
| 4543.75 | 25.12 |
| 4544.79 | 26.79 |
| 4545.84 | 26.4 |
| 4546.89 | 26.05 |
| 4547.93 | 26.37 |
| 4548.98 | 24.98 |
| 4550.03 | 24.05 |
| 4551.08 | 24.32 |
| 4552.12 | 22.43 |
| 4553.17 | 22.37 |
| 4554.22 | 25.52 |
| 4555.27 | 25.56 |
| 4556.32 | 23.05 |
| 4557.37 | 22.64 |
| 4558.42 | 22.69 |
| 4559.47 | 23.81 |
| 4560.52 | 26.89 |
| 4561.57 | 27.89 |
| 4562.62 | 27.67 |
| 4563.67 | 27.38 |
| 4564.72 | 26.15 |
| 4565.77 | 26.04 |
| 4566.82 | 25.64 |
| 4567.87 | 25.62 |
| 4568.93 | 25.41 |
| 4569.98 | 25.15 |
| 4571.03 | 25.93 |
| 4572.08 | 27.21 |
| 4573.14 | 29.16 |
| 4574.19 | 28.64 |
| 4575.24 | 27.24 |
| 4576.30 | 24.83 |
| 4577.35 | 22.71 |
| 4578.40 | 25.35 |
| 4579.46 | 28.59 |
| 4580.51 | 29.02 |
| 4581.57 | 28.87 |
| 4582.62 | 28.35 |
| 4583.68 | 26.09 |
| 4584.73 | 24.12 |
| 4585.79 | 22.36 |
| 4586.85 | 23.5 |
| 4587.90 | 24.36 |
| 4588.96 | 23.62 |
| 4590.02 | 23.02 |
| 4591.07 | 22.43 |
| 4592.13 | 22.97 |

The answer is 3.8 Angstrom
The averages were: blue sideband 27.1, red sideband 26.4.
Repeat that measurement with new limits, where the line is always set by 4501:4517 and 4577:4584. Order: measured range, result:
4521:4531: 1.7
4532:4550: 0.5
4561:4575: 0.1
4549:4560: 1.3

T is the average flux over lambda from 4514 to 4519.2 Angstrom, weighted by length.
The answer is 25.1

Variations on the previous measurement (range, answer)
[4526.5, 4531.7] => 22.1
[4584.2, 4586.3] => 23.3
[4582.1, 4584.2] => 27.2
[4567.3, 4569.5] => 25.5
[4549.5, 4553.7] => 23.3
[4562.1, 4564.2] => 27.5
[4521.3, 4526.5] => 22.3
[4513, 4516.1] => 24.4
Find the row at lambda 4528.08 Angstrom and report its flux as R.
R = 19.96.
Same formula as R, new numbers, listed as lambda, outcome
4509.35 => 26.85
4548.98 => 24.98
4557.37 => 22.64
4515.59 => 27.5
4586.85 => 23.5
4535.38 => 25.38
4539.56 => 26.28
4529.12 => 23.58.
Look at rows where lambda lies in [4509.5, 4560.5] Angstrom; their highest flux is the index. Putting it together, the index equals 29.57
